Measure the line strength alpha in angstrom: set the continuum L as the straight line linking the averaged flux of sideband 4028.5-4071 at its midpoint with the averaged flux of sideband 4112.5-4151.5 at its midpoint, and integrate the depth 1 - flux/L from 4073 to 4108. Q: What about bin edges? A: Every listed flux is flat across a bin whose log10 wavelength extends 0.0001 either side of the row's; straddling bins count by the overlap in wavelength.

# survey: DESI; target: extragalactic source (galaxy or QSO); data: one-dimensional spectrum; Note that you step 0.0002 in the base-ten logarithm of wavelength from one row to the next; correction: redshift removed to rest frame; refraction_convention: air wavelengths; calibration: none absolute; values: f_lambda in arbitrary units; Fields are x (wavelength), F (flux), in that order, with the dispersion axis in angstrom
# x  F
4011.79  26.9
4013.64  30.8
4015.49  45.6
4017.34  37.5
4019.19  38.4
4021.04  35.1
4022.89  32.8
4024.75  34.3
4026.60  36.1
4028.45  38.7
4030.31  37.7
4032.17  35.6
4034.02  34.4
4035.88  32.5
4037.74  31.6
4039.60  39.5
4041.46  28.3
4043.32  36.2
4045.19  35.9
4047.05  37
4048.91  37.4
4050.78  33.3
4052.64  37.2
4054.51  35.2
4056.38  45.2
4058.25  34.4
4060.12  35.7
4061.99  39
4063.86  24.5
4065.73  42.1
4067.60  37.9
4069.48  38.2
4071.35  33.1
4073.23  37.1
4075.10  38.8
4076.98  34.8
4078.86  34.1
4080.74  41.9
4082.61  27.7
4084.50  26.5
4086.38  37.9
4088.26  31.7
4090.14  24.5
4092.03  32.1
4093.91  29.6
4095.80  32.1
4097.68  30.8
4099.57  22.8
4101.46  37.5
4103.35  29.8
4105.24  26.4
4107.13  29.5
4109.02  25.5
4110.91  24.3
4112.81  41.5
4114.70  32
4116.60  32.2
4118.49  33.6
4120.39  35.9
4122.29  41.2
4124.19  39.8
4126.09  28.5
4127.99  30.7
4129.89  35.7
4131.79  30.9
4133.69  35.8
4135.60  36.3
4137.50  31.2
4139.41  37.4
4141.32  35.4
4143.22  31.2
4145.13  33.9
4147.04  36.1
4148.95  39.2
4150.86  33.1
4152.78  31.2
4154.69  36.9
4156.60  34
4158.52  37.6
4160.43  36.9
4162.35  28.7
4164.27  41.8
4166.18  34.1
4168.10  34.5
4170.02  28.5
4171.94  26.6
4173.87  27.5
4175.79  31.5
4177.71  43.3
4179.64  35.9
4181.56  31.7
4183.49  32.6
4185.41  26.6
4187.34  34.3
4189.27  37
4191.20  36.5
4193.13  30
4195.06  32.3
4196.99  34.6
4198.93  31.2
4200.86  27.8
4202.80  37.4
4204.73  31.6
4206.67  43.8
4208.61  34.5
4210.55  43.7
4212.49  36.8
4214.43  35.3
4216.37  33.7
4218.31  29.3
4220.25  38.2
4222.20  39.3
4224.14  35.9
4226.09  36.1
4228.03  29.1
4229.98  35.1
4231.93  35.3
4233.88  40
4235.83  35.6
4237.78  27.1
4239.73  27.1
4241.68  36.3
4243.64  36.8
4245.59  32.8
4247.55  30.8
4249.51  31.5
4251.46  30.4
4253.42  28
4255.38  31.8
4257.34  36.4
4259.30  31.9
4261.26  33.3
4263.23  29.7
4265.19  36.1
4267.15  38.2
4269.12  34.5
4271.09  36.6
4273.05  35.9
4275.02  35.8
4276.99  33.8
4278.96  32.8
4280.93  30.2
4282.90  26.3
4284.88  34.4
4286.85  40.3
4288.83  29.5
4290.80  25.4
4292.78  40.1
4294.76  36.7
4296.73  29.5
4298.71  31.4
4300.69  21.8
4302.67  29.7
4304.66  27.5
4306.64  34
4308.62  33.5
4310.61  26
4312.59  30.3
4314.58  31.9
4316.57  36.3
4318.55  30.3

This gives 3.5 angstrom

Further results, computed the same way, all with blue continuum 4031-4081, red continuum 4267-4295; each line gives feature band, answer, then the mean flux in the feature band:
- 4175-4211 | 0.2 angstrom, 34.4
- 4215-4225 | -0.3 angstrom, 35.3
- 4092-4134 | 3.9 angstrom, 32.1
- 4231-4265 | 1.4 angstrom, 32.7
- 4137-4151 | 0.1 angstrom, 34.9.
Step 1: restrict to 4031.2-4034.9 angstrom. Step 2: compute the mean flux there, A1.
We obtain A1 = 35.1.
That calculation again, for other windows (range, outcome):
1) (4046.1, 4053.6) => 36.2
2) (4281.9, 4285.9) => 30.4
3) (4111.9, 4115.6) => 36.8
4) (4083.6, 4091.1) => 30.2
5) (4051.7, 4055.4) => 36.2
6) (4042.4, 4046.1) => 36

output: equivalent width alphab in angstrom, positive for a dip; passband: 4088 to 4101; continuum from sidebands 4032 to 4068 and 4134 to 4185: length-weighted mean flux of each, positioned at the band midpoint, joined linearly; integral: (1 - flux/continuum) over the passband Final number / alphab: 2.1 angstrom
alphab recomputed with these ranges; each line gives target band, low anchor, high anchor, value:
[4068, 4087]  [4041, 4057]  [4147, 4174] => 0.3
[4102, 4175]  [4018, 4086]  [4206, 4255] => 3.5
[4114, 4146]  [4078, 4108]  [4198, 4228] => -1.9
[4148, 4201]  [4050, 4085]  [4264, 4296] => 2.1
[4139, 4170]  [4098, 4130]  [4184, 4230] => -1.6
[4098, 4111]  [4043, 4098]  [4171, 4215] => 2.3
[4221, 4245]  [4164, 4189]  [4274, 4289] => -1.1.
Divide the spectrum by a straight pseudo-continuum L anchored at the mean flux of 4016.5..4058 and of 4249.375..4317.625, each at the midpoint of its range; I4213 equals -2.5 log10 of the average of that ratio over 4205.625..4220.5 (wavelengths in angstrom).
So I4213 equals -0.11 mag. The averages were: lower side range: 35.9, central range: 36.8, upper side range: 32.3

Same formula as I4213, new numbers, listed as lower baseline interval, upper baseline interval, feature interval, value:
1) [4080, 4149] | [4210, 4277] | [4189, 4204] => 0.01 mag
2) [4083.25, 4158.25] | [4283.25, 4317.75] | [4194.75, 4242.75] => -0.09 mag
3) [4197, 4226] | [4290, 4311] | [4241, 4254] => 0.04 mag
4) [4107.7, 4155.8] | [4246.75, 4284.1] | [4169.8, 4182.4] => 0.04 mag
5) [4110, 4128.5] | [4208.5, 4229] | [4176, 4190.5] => 0.02 mag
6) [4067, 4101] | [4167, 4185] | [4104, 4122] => 0.04 mag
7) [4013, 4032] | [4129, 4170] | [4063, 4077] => 0.00 mag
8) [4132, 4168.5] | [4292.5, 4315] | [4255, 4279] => -0.09 mag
